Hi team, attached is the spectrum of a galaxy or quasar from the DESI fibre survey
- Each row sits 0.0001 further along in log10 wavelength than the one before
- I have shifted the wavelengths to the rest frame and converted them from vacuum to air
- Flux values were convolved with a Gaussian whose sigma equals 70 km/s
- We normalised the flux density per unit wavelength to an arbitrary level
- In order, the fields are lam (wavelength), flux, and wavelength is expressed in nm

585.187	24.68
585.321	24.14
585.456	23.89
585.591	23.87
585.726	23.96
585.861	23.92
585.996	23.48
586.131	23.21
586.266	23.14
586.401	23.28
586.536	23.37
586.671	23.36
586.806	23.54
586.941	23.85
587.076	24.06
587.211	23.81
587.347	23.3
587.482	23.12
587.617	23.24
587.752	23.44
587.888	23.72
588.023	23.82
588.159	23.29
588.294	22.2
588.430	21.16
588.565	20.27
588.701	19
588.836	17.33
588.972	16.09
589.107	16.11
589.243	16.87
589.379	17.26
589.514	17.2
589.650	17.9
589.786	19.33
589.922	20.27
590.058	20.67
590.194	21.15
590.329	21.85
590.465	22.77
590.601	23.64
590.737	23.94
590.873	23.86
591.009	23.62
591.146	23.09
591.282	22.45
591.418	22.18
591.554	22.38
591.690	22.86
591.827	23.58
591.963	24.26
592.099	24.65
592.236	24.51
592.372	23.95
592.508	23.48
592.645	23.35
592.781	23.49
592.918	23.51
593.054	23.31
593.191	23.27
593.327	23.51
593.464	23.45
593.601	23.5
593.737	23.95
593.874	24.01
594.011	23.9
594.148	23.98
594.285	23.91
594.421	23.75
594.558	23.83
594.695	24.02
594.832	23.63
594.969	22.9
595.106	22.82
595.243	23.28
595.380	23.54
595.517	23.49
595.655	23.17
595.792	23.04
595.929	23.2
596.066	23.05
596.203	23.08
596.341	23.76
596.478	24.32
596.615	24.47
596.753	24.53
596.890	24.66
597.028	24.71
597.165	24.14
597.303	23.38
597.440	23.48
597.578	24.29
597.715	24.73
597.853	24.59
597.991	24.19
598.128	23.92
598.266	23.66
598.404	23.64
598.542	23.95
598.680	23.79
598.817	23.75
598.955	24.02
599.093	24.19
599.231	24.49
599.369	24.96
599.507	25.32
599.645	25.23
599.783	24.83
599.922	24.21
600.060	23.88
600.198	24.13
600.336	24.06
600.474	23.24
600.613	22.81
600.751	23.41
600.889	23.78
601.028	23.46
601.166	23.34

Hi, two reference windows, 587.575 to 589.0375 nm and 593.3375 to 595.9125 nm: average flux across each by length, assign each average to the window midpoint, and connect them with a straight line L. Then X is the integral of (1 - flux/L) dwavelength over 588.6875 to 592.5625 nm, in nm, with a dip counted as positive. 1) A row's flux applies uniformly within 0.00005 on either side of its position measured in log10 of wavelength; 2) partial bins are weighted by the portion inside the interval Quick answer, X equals 0.145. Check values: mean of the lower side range 21.2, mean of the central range 21.3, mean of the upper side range 23.6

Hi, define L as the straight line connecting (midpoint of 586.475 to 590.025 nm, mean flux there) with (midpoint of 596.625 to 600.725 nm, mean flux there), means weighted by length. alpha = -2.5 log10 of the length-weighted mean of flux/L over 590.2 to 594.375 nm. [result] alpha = -0.058 mag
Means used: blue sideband 21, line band 23.4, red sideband 24.2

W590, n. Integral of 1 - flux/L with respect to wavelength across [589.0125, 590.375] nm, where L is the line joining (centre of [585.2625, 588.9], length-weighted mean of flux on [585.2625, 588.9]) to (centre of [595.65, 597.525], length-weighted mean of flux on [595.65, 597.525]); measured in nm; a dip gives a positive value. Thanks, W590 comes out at 0.26 nm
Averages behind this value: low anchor 22.9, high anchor 23.8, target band 18.8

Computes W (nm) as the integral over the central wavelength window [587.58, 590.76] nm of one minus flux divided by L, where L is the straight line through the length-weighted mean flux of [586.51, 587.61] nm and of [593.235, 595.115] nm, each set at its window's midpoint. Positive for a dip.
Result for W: 0.42 nm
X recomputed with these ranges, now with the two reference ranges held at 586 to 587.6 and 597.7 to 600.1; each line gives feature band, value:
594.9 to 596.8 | 0.05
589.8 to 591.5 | 0.10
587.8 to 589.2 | 0.20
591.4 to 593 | 0.02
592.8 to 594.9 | 0.02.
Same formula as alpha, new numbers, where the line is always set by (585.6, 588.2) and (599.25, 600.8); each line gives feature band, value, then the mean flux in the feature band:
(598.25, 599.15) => 0.012 mag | 23.9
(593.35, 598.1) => 0.009 mag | 23.8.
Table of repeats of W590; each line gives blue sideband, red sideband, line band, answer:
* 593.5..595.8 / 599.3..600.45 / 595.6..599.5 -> 0.018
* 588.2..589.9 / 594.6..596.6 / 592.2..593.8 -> -0.158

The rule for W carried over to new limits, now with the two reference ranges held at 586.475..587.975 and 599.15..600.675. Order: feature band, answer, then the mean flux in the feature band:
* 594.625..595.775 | 0.032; 23.3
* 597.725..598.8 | 0.008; 24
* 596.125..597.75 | 0.000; 24.1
